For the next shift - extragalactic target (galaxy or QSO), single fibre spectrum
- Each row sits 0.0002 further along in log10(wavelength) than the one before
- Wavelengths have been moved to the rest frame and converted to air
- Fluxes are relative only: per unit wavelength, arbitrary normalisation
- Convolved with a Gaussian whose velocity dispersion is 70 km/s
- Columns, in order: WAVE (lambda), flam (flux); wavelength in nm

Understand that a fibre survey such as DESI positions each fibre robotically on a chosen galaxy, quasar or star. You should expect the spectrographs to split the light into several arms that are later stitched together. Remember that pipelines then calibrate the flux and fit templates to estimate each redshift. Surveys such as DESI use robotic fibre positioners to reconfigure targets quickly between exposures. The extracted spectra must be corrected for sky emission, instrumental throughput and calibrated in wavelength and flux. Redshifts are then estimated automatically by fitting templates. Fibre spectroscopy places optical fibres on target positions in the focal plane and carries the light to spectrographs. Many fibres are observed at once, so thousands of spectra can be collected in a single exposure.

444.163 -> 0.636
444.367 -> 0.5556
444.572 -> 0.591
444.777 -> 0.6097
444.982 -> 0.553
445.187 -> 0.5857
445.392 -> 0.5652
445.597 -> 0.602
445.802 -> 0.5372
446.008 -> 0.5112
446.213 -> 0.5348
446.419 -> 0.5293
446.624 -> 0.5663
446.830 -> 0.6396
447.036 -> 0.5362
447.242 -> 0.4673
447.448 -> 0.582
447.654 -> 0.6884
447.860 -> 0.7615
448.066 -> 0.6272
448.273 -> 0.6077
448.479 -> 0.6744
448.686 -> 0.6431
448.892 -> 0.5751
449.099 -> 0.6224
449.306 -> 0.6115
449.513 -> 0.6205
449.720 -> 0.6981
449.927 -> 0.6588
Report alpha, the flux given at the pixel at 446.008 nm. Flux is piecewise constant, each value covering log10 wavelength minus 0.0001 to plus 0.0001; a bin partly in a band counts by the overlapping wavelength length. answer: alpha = 0.5112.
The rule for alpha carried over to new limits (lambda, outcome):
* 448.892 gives 0.5751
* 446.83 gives 0.6396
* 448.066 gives 0.6272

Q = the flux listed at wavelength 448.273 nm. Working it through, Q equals 0.6077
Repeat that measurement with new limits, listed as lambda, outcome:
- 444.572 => 0.591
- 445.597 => 0.602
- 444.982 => 0.553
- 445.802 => 0.5372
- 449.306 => 0.6115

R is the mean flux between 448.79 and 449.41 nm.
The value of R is 0.603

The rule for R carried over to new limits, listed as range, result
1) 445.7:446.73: 0.536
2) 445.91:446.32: 0.523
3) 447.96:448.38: 0.619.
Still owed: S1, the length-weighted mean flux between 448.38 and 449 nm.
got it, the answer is 0.631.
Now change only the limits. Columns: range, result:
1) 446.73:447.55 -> 0.556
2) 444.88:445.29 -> 0.569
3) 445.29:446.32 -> 0.55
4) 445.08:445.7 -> 0.584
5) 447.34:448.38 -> 0.653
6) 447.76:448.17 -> 0.693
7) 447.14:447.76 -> 0.581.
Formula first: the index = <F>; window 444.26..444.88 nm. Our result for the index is 0.586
